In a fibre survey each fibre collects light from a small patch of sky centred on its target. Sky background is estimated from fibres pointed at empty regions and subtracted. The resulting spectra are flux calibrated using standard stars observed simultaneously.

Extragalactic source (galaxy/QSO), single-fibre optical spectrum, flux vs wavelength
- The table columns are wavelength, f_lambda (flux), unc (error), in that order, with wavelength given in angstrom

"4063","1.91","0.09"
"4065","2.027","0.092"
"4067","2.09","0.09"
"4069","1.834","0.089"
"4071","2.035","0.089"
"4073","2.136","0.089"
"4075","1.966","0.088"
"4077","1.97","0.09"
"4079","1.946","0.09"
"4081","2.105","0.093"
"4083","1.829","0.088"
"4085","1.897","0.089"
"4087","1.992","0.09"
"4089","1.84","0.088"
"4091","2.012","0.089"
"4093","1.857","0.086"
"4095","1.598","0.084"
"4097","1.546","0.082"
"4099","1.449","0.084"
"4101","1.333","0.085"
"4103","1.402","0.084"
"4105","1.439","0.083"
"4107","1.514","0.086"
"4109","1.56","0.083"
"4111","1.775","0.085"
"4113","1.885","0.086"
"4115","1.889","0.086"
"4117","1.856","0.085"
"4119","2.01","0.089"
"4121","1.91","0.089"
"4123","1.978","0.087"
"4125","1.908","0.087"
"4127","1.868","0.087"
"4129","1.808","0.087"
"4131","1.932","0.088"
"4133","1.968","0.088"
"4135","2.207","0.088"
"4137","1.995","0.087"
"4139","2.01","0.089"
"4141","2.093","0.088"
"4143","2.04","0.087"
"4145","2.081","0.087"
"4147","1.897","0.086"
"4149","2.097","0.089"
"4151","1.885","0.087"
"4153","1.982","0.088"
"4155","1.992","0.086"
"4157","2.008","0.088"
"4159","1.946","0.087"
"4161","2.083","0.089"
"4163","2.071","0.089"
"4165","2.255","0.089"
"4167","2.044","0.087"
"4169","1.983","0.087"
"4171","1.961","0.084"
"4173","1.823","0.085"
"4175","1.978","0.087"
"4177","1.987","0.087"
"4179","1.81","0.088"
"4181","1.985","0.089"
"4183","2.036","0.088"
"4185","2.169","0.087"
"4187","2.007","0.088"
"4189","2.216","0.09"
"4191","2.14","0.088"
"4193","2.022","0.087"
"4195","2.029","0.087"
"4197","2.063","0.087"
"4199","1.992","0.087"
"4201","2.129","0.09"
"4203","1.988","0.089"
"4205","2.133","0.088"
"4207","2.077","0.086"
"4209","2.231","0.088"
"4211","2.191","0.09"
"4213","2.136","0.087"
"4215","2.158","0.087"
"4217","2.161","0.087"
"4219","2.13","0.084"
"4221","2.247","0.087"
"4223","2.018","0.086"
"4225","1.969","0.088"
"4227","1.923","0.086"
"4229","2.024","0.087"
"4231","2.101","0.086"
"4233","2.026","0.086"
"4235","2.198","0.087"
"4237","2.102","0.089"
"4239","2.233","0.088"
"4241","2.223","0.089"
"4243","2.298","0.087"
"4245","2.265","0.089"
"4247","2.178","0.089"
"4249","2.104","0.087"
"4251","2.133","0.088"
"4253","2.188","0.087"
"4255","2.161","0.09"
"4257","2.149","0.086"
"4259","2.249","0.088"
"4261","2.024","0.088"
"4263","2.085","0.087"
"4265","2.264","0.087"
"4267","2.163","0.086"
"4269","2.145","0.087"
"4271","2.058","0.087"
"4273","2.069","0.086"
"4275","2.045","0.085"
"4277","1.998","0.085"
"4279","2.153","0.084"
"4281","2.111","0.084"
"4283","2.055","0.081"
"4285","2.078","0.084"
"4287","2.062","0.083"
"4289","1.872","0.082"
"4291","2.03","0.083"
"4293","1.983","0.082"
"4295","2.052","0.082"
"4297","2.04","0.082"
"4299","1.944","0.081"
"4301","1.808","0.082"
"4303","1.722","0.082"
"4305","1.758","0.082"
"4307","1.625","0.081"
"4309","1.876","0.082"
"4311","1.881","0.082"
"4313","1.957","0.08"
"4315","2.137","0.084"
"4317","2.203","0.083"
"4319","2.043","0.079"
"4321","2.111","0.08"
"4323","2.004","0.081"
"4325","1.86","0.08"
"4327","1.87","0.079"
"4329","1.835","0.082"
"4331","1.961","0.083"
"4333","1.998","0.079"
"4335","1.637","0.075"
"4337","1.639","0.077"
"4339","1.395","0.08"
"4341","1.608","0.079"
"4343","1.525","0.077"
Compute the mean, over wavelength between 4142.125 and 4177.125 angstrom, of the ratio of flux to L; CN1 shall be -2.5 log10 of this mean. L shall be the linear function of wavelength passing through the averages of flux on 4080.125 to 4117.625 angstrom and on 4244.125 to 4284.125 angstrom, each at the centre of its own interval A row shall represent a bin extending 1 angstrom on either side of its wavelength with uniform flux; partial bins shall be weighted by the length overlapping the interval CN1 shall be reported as -0.08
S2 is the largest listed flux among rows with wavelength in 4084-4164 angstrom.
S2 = 2.207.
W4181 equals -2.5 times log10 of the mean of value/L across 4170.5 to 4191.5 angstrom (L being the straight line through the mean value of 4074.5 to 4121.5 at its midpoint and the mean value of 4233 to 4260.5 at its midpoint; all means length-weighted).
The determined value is 0.00 mag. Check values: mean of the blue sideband 1.77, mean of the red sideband 2.18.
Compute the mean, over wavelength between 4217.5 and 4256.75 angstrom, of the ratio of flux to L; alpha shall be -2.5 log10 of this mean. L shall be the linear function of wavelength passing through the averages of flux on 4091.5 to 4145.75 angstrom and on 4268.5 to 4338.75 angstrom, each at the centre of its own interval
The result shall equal -0.12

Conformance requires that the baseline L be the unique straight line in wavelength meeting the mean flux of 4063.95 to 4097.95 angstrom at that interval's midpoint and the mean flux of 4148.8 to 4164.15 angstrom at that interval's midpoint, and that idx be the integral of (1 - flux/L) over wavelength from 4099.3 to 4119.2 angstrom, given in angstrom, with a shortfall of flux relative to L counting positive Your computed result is 3.2 angstrom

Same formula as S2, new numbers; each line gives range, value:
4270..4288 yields 2.153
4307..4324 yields 2.203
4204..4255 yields 2.298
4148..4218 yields 2.255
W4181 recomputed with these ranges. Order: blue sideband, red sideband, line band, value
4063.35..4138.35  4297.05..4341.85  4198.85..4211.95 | -0.14 mag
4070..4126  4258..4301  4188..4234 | -0.07 mag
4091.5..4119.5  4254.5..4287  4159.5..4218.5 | -0.10 mag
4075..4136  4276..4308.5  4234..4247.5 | -0.16 mag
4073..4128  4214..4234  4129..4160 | -0.06 mag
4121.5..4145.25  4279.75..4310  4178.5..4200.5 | -0.04 mag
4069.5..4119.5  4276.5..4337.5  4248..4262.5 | -0.12 mag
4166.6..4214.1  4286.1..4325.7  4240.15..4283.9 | -0.08 mag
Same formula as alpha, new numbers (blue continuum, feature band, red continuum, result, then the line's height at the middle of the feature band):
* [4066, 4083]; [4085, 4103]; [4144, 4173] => 0.180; 2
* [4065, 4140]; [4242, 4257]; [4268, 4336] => -0.131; 1.94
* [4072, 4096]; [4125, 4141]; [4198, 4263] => 0.012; 2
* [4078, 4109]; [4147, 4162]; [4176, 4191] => -0.033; 1.93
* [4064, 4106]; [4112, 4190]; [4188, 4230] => -0.013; 1.97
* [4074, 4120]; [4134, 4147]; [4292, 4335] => -0.145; 1.8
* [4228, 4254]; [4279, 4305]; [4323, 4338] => 0.000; 1.98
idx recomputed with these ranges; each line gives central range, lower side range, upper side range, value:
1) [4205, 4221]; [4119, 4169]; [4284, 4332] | -1.46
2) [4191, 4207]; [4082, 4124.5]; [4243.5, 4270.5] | -0.43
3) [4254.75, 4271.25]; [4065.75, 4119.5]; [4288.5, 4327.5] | -2.03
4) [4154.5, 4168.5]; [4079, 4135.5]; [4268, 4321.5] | -1.53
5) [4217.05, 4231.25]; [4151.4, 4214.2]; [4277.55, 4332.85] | -0.31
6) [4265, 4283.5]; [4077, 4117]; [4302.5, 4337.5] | -2.29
